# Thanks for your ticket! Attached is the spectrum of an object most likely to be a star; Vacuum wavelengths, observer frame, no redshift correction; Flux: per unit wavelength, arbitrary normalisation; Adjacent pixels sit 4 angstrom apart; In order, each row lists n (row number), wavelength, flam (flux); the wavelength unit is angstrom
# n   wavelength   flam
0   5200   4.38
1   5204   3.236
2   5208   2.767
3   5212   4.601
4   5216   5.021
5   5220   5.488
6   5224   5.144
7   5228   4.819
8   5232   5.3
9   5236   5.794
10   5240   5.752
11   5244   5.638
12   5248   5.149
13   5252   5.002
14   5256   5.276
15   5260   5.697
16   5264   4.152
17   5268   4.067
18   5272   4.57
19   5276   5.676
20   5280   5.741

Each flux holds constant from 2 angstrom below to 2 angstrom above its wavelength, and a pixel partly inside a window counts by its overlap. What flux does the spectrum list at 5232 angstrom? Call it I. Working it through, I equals 5.3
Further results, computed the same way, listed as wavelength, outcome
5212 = 4.601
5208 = 2.767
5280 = 5.741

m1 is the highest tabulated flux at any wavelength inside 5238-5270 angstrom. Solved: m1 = 5.752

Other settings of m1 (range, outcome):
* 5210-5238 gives 5.794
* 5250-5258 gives 5.276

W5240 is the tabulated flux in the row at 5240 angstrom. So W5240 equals 5.752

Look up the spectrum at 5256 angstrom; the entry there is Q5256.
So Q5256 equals 5.276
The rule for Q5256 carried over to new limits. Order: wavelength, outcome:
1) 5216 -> 5.021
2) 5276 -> 5.676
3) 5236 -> 5.794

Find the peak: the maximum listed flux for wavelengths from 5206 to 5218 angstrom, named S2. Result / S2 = 5.021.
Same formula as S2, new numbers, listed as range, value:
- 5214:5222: 5.488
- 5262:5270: 4.152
